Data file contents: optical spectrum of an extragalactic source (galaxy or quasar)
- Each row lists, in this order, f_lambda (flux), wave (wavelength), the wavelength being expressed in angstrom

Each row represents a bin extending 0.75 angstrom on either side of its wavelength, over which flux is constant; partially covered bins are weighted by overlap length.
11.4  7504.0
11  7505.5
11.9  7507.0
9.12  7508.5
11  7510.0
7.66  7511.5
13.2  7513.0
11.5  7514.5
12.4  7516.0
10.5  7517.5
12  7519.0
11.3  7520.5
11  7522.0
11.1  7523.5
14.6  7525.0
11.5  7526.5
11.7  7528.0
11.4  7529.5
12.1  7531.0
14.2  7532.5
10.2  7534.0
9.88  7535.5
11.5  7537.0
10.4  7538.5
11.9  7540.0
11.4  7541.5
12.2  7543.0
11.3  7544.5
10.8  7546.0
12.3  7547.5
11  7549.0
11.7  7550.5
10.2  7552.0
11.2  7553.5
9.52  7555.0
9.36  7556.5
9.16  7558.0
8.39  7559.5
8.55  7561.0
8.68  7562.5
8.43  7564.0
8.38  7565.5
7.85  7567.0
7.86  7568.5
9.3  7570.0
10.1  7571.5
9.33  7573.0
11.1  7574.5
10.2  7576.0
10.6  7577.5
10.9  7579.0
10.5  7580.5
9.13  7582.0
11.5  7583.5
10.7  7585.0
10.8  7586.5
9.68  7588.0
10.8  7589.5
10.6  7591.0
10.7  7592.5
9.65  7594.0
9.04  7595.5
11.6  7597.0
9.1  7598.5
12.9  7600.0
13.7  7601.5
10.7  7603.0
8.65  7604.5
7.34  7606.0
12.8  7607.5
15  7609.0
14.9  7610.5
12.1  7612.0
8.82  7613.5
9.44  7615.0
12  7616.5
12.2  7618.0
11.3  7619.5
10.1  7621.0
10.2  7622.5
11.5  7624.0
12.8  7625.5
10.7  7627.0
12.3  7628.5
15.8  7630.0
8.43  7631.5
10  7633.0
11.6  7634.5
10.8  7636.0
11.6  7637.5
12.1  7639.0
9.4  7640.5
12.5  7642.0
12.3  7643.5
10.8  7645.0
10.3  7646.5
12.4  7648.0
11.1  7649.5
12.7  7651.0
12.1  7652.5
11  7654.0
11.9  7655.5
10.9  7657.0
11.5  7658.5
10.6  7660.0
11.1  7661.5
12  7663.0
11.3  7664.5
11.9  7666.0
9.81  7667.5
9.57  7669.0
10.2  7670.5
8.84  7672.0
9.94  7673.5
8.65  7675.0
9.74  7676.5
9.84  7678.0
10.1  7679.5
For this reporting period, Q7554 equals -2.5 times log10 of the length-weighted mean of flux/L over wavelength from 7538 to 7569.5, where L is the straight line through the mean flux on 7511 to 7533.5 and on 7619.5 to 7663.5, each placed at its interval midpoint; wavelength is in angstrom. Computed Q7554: 0.17 mag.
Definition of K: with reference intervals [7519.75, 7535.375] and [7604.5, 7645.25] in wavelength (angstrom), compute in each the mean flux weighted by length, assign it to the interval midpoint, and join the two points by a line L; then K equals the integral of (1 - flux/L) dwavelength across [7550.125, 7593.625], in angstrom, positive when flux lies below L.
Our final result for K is 6.8 angstrom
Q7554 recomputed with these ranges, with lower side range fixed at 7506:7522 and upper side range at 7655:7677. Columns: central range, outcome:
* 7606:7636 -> -0.085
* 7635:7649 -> -0.074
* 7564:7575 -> 0.199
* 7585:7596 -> 0.056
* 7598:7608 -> 0.001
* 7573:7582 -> 0.042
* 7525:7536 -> -0.078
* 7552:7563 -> 0.168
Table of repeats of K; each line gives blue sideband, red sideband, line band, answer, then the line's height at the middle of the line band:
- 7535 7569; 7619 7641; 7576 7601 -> 0.26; 10.6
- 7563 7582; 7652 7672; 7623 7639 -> -1.67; 10.5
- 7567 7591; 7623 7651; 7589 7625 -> -0.96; 10.8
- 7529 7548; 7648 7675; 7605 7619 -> -0.50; 11.2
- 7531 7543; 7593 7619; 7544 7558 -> 0.83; 11.4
